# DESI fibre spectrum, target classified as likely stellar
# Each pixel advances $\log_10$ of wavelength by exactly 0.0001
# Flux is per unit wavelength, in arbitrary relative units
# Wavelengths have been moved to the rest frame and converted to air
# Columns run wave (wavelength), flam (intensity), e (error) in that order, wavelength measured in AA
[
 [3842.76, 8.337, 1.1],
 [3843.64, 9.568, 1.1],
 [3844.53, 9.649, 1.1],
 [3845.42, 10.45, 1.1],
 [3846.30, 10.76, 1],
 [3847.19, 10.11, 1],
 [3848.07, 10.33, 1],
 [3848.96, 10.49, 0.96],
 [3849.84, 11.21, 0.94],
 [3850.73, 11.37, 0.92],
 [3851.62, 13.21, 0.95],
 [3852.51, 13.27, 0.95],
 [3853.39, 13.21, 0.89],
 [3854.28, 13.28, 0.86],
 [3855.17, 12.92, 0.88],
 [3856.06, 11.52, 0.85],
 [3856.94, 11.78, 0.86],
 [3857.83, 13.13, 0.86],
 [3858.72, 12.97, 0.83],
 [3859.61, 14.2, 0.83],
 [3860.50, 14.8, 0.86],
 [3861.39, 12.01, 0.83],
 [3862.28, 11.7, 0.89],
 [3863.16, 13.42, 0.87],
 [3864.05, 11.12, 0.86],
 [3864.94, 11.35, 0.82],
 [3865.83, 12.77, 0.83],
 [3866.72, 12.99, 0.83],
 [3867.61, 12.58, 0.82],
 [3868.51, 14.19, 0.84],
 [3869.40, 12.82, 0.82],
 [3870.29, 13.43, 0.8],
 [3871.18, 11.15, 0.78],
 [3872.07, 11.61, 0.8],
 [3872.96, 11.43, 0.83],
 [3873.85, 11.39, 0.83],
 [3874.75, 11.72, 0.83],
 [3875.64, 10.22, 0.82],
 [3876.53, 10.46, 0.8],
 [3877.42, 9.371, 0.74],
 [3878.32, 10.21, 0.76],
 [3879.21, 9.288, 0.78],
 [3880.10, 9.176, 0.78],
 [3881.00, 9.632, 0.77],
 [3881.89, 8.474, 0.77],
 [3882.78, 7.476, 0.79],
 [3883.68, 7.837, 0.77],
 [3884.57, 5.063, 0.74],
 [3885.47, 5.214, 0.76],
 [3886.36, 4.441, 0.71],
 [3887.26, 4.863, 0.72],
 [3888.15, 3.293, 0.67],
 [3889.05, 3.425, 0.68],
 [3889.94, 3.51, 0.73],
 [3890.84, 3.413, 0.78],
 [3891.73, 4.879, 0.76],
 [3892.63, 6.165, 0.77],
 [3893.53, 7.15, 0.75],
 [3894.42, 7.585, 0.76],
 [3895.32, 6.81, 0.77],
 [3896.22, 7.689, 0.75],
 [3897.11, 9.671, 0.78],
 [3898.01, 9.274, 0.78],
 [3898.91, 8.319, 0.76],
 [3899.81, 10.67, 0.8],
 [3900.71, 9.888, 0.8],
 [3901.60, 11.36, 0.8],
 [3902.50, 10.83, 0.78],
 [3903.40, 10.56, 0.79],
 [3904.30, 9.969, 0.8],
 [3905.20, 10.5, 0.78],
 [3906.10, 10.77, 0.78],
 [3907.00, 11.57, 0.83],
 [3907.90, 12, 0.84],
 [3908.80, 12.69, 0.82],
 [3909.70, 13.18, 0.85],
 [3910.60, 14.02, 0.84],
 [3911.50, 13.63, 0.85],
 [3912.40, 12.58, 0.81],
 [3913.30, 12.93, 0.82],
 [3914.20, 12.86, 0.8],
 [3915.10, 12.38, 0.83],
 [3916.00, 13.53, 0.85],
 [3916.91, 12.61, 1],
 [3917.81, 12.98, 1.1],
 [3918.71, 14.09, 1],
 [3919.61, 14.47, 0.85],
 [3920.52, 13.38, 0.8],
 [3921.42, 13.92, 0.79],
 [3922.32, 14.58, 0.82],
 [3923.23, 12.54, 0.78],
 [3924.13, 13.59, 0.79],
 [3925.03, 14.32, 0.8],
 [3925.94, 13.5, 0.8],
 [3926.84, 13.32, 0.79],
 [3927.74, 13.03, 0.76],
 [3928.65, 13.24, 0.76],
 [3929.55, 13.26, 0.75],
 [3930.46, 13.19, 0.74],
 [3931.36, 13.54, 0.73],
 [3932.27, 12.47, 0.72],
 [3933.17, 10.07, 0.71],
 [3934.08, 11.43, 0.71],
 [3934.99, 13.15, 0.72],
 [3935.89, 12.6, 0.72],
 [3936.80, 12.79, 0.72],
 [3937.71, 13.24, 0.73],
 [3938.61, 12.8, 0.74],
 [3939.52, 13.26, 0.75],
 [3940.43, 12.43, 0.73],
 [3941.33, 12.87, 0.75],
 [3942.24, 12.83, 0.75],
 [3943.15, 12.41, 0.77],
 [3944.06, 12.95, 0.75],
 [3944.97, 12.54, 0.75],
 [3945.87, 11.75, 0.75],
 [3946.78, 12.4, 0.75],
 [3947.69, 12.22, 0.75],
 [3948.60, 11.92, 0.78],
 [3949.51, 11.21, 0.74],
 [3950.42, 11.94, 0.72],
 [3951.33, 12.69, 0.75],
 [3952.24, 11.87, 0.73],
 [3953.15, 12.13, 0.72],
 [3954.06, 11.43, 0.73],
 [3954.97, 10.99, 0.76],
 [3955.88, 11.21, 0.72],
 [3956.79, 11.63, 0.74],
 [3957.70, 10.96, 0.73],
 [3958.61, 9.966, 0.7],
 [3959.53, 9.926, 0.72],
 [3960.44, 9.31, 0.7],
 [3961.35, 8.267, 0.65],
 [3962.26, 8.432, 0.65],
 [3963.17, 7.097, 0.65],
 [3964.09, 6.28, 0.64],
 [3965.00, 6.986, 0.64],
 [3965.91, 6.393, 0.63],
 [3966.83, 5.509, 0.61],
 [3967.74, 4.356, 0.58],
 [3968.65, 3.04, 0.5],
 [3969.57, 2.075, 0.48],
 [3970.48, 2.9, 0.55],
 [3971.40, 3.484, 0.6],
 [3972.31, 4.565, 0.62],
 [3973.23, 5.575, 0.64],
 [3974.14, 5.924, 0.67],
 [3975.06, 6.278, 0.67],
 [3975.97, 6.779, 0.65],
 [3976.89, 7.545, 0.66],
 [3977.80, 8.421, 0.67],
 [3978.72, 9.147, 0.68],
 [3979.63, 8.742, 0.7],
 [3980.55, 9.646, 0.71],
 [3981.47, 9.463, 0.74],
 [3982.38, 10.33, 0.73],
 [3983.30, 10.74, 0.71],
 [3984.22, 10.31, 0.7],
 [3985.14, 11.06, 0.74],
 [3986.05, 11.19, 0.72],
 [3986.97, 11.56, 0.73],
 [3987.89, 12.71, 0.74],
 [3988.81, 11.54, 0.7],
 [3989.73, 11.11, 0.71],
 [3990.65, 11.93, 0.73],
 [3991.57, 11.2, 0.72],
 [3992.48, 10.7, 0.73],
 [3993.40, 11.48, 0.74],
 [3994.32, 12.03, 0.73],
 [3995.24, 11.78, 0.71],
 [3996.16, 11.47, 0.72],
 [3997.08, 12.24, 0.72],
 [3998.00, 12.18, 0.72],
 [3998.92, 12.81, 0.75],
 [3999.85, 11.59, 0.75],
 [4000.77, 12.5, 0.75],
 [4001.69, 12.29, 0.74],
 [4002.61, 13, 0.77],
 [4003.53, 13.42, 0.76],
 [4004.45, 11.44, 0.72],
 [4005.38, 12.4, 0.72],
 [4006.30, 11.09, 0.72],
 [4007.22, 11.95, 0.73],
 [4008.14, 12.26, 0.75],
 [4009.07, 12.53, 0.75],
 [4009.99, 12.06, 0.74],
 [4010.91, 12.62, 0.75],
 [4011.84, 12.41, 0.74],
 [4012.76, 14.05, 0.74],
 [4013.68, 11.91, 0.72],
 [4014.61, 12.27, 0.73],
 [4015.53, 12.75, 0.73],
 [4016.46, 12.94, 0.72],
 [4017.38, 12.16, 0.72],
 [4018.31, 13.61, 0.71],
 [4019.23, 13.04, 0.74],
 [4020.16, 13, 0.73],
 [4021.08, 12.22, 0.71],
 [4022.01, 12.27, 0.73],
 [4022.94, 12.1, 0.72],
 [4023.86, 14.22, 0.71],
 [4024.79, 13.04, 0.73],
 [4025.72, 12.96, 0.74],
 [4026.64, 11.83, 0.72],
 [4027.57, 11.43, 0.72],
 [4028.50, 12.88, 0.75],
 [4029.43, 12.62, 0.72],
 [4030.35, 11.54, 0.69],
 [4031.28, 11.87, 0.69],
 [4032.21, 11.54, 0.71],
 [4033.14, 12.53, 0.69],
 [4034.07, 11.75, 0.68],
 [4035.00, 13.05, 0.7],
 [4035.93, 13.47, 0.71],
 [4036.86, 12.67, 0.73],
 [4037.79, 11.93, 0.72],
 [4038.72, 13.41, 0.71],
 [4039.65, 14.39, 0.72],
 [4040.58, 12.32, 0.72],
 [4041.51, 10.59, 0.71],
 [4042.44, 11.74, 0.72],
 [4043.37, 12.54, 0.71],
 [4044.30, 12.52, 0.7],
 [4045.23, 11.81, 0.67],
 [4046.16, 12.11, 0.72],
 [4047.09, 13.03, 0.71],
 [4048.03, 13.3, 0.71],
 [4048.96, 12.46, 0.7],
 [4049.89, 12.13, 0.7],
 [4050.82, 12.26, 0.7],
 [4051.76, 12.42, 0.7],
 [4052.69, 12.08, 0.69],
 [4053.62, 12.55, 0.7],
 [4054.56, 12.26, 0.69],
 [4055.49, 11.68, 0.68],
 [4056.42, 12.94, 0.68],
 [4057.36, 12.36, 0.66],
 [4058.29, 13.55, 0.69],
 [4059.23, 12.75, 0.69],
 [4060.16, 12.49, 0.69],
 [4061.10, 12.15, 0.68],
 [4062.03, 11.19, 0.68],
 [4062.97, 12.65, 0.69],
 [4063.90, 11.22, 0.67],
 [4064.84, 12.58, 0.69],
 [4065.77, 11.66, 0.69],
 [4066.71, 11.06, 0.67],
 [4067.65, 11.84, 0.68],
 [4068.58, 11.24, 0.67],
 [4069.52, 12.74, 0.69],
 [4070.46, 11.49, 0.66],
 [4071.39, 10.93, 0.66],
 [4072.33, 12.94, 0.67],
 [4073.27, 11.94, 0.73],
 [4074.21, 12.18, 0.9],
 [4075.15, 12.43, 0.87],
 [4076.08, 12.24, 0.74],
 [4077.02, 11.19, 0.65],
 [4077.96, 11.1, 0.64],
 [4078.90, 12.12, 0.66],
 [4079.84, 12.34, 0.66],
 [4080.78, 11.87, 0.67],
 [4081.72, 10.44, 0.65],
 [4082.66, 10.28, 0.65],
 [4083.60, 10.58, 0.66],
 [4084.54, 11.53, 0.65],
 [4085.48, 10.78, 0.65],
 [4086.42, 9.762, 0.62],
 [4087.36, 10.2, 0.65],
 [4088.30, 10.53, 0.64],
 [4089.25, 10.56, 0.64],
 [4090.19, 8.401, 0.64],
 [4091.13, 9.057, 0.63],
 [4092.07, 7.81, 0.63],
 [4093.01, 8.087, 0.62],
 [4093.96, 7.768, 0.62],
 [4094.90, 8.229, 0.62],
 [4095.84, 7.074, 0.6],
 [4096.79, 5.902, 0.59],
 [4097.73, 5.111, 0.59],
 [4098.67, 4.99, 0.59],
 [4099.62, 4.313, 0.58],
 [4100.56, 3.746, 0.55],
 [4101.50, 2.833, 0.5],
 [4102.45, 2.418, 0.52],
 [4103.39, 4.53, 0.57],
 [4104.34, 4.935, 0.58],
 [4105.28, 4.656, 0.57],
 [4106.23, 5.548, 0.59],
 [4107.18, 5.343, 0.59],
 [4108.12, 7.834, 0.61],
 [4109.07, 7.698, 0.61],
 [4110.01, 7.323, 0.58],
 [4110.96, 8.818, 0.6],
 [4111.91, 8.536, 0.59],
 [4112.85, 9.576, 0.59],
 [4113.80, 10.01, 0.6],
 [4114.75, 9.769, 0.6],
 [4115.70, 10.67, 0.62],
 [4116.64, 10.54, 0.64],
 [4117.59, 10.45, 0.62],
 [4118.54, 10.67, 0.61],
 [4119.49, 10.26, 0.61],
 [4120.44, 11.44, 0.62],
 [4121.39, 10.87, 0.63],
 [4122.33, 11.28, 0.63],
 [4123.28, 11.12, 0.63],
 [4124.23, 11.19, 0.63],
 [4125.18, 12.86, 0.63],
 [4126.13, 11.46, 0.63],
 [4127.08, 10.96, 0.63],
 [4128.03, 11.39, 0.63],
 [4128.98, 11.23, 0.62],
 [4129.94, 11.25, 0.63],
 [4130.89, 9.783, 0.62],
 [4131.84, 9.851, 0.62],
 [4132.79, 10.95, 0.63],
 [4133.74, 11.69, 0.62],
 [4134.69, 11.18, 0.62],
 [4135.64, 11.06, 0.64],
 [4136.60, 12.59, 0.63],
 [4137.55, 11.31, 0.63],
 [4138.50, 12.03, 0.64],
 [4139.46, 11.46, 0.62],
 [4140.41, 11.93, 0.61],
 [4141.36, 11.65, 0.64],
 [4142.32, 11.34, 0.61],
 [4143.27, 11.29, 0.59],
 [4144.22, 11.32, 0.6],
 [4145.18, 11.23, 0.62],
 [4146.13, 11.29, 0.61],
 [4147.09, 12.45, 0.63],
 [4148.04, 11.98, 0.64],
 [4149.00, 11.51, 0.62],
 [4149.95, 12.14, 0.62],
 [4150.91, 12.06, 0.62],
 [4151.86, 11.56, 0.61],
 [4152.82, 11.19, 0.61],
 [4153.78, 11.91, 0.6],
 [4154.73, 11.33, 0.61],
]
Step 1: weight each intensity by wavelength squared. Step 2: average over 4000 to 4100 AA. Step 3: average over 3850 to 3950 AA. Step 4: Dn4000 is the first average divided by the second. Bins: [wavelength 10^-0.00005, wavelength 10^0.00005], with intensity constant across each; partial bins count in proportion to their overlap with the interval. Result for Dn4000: 1.1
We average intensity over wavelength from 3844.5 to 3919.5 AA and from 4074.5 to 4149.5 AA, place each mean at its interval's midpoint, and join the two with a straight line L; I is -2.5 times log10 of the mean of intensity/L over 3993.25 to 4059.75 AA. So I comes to -0.24 mag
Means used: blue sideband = 10.5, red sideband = 9.68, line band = 12.4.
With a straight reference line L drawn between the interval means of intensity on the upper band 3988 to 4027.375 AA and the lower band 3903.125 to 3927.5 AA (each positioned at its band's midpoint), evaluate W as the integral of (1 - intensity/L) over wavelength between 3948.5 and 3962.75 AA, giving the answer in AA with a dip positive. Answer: 2.0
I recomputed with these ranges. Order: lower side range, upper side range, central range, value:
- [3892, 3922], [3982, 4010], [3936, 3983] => 0.22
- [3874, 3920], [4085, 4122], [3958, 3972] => 0.39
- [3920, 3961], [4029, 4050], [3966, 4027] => 0.17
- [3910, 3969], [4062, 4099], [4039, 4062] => -0.16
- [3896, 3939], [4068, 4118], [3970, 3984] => 0.45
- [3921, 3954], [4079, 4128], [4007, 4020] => -0.16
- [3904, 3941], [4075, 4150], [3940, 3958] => 0.03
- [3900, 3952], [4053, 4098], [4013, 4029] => -0.10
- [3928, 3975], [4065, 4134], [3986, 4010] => -0.20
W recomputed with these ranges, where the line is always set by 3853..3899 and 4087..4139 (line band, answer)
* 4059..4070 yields -3.5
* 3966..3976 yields 5.1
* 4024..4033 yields -3.0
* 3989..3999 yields -2.5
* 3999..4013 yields -4.6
